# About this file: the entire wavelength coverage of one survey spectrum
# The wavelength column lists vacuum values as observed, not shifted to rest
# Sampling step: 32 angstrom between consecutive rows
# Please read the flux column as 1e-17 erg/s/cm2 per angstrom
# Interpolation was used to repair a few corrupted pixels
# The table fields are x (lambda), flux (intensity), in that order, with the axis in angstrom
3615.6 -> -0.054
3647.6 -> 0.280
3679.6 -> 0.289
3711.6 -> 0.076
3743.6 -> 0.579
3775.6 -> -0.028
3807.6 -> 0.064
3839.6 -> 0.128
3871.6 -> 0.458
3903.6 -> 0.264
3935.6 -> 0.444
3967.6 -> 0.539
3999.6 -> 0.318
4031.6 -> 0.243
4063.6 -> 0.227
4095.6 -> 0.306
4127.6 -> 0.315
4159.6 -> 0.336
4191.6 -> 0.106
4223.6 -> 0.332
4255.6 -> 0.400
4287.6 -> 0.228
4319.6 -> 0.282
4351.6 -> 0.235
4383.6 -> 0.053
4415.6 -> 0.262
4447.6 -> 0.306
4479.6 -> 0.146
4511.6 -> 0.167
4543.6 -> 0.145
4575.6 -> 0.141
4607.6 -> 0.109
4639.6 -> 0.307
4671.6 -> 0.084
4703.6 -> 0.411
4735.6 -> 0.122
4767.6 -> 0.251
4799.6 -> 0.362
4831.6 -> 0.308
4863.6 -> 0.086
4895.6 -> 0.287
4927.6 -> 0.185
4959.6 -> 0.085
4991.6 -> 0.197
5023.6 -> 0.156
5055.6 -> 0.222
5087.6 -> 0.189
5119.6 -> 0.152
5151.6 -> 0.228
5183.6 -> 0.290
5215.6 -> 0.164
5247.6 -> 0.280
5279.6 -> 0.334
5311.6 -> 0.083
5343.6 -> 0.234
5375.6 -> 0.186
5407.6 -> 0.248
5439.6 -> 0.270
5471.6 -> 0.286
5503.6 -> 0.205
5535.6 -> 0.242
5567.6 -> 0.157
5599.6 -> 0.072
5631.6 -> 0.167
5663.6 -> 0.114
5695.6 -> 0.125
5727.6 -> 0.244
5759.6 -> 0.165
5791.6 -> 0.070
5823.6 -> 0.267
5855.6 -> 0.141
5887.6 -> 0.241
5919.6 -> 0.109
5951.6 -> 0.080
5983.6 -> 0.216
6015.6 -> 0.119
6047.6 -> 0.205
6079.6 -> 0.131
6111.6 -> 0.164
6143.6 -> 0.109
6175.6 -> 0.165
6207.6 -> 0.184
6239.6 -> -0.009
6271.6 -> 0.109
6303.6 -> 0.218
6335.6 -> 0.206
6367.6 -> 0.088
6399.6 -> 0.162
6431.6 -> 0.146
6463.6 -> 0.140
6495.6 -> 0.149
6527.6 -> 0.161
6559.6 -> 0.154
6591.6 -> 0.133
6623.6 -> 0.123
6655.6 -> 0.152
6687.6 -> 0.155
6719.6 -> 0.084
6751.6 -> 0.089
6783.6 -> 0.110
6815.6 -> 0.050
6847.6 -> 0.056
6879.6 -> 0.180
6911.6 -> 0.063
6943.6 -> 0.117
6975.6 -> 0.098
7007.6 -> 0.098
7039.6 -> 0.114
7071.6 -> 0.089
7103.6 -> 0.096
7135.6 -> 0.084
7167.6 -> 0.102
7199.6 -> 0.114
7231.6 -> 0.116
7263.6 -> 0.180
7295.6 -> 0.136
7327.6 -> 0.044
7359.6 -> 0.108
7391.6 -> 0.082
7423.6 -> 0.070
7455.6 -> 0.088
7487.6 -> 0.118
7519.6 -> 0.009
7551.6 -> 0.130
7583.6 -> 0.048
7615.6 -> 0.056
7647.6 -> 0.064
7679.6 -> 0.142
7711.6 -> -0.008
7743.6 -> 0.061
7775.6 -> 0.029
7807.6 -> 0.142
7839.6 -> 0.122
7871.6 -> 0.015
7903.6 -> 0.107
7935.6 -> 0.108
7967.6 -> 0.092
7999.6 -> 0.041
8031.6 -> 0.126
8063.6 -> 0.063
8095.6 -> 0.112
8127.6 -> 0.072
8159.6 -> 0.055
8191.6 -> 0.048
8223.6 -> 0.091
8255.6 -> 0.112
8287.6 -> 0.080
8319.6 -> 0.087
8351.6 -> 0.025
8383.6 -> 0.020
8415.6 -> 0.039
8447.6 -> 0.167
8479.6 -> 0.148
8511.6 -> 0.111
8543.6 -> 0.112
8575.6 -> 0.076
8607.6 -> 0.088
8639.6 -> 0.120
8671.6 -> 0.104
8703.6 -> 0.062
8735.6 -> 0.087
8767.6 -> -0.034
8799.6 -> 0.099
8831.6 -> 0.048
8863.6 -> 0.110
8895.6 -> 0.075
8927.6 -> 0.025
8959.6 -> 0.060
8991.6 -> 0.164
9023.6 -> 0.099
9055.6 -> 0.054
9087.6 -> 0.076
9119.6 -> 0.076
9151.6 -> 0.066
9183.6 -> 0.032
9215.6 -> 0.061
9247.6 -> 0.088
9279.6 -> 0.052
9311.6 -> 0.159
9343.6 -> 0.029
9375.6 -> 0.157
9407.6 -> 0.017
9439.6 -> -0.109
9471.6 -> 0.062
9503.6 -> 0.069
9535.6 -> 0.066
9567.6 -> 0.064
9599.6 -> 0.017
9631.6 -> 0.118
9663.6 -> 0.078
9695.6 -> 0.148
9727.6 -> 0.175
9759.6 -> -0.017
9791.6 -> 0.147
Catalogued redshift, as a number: 0.588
